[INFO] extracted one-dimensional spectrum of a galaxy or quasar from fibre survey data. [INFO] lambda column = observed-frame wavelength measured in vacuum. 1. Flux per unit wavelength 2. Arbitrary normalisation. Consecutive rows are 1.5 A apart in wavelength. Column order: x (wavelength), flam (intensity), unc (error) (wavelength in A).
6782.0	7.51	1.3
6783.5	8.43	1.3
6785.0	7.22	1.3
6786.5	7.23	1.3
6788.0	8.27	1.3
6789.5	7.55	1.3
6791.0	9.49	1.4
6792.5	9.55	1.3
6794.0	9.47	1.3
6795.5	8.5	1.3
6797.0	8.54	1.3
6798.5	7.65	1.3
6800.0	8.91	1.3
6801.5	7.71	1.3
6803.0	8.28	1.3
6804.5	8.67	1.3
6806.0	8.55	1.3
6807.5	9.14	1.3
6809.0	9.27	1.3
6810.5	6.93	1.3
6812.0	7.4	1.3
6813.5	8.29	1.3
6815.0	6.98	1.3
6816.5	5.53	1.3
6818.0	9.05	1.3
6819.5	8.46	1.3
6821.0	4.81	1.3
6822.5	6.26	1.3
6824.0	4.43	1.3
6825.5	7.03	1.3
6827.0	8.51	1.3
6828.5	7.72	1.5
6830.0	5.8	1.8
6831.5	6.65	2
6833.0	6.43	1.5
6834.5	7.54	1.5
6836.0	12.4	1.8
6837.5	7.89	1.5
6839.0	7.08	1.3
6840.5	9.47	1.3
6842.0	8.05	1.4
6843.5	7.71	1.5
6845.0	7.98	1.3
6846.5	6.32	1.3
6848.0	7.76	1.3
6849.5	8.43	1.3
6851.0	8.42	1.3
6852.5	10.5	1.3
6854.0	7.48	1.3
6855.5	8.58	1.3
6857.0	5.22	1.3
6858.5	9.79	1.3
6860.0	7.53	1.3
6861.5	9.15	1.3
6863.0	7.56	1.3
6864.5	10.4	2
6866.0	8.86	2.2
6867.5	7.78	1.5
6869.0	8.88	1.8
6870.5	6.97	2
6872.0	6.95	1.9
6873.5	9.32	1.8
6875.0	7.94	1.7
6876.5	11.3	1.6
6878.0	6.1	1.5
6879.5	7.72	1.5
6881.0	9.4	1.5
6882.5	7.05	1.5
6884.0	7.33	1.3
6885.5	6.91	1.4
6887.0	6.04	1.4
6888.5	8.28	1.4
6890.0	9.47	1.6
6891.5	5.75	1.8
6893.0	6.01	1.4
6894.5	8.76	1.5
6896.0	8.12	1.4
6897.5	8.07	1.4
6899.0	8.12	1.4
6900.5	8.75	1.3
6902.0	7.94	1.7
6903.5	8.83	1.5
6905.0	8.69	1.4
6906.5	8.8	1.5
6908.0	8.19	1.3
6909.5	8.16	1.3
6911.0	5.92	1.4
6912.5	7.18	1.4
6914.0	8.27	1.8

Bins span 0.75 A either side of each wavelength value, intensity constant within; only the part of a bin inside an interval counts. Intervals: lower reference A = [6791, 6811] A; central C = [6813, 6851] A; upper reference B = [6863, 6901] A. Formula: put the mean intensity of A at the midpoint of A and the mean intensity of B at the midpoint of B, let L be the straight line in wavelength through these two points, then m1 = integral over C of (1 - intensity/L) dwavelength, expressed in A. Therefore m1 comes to 4.0 A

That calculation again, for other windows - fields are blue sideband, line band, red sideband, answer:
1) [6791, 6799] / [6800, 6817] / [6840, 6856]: 1.4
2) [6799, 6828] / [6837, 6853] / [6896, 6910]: -0.5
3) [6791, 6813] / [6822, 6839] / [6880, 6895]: 1.7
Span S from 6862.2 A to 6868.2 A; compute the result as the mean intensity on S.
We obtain 8.66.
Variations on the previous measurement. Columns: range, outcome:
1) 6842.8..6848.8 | 7.45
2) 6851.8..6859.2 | 8.29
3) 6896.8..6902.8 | 8.23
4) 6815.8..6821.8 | 6.97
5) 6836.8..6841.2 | 8.13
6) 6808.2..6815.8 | 7.77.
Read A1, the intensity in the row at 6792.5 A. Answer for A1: 9.55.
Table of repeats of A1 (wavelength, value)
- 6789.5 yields 7.55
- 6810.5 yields 6.93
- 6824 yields 4.43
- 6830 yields 5.8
